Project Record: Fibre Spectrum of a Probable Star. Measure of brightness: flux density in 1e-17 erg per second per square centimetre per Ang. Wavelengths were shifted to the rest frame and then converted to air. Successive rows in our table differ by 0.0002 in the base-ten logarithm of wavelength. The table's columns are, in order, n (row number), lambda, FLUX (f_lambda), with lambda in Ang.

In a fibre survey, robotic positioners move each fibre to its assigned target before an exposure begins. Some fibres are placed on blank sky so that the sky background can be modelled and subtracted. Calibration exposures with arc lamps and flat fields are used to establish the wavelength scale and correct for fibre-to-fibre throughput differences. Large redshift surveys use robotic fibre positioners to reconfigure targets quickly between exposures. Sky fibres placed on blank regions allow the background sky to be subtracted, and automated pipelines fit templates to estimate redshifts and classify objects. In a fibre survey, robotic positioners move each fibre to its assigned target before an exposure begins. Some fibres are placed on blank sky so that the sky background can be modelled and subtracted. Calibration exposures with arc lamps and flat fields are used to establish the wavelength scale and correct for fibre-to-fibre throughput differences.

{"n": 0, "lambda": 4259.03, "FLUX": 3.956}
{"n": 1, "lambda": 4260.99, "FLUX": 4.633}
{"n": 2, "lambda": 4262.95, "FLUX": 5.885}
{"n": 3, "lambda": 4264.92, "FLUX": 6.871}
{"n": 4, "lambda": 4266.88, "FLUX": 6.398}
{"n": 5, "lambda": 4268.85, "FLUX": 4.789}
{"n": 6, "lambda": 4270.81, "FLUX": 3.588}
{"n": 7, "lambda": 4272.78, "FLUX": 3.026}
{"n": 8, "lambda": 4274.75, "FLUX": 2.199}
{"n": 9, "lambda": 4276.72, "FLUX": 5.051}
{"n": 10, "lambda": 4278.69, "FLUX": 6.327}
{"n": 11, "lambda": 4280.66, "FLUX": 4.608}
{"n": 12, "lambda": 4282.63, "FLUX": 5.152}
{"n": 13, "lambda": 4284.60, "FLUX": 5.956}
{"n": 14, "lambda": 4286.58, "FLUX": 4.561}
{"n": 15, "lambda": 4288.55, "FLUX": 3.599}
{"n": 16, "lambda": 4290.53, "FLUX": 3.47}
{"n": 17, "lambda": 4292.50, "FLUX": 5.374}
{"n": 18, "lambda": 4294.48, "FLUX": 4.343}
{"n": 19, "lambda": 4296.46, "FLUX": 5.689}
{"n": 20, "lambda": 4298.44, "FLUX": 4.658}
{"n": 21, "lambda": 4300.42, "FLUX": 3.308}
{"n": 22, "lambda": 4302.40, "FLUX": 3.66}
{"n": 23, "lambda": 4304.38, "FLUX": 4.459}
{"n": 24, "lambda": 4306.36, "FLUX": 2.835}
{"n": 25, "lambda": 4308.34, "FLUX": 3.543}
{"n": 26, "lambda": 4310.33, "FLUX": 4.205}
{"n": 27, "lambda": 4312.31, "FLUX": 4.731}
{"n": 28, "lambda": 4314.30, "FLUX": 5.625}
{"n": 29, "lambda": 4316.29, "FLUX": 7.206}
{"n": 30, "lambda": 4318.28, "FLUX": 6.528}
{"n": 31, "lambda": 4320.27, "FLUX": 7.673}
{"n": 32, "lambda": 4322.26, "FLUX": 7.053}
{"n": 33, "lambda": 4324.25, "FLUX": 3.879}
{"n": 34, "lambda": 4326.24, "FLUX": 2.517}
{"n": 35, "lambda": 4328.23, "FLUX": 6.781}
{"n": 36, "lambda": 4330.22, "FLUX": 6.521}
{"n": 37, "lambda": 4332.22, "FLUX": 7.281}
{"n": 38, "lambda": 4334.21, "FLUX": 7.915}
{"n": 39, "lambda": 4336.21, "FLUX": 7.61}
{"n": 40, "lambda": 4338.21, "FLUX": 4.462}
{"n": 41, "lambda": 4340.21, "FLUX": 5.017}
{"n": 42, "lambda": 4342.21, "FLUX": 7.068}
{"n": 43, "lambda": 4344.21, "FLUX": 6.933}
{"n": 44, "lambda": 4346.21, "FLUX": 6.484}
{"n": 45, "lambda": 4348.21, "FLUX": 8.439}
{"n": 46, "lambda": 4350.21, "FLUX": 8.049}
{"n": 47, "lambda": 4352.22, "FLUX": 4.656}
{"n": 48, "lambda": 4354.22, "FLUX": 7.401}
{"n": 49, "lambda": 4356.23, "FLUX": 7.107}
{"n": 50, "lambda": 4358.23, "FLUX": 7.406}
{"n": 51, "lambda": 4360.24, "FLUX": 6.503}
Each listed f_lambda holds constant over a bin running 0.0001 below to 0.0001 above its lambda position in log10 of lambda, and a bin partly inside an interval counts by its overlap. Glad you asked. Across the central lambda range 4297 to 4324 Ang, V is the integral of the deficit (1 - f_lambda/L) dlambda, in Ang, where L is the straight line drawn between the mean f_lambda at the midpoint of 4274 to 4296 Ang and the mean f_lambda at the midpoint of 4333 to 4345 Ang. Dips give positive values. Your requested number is 2.69 Ang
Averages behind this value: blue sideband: 4.66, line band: 5.02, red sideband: 6.51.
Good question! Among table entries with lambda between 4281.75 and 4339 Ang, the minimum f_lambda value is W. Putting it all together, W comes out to 2.517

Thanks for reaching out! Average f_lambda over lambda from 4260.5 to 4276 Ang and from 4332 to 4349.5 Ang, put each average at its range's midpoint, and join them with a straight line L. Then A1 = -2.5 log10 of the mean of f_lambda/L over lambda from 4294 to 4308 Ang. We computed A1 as 0.34 mag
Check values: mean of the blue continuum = 4.68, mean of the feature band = 4.1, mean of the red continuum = 6.8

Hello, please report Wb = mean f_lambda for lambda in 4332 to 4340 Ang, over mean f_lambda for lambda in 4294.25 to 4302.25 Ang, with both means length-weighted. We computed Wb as 1.5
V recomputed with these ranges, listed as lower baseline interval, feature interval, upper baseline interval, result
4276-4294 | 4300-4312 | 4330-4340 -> 4.0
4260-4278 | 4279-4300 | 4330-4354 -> 2.1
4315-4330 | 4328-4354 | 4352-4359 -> -1.1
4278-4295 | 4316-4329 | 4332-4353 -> 0.3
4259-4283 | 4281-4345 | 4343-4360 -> 7.6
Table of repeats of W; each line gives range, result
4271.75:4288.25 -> 2.199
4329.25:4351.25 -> 4.462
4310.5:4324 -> 4.731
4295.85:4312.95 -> 2.835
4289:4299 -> 3.47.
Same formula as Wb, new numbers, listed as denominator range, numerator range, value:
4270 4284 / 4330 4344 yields 1.52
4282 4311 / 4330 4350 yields 1.58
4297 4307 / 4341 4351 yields 1.88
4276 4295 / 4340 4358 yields 1.42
